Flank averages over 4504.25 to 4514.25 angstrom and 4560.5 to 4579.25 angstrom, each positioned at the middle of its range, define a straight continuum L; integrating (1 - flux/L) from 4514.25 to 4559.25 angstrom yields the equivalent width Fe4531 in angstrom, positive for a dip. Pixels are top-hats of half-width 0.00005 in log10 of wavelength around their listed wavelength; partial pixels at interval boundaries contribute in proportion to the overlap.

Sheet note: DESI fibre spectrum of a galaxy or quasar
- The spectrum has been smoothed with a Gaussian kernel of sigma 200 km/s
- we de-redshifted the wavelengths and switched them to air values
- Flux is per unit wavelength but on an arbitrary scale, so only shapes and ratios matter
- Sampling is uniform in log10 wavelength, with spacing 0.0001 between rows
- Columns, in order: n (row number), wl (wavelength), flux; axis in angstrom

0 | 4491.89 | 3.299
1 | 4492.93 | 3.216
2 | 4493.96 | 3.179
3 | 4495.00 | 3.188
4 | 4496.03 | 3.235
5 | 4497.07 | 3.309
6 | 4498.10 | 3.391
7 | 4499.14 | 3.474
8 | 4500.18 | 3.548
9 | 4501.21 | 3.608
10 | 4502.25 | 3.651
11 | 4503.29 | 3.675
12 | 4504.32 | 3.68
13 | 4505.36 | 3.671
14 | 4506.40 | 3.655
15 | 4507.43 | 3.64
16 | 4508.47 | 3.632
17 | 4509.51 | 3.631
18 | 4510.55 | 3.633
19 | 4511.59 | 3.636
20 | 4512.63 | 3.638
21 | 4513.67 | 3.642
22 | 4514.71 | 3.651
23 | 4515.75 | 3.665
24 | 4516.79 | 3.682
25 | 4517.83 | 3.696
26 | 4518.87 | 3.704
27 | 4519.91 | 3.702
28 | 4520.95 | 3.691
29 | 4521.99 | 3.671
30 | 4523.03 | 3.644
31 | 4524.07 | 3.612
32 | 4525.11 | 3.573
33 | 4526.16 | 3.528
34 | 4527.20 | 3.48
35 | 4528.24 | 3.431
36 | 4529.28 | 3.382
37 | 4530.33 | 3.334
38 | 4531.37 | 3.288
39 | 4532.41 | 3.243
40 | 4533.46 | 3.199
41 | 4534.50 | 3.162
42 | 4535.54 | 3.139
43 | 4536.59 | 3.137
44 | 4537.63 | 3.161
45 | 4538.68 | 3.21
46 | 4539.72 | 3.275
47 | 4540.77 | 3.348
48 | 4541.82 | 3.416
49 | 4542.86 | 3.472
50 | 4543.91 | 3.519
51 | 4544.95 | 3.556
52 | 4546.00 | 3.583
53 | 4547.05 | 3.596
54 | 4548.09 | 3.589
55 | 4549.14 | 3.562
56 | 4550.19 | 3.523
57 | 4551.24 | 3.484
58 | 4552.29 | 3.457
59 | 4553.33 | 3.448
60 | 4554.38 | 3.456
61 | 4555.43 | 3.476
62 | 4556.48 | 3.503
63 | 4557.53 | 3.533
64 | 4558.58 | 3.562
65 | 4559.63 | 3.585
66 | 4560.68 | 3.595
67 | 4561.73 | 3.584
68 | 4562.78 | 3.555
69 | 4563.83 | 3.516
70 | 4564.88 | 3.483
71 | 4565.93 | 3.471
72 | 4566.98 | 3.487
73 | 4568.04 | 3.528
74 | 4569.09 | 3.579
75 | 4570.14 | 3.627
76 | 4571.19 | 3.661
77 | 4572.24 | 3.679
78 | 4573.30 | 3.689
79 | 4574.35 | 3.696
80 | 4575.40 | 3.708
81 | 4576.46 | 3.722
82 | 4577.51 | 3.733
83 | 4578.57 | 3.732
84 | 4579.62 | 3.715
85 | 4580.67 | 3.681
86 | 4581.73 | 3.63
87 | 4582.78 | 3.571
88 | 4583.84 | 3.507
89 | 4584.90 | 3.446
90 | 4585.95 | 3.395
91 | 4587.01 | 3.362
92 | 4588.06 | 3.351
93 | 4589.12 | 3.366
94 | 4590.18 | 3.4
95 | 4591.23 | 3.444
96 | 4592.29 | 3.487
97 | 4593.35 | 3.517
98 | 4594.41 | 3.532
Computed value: 1.9 angstrom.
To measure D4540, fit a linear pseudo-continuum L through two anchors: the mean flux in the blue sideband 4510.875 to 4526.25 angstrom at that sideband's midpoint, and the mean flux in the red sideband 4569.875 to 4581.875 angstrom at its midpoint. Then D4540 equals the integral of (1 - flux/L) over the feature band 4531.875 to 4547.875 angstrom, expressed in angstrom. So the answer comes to 1.4 angstrom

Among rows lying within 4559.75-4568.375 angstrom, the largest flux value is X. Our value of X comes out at 3.595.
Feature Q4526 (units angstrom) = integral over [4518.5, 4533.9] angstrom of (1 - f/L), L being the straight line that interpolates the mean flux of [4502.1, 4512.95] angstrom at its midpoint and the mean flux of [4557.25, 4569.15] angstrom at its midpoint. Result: 0.5 angstrom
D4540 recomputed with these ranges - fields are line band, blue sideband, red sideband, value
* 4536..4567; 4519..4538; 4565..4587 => 0.34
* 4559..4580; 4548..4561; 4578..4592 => -0.62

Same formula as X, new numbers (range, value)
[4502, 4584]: 3.733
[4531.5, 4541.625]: 3.348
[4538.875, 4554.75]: 3.596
